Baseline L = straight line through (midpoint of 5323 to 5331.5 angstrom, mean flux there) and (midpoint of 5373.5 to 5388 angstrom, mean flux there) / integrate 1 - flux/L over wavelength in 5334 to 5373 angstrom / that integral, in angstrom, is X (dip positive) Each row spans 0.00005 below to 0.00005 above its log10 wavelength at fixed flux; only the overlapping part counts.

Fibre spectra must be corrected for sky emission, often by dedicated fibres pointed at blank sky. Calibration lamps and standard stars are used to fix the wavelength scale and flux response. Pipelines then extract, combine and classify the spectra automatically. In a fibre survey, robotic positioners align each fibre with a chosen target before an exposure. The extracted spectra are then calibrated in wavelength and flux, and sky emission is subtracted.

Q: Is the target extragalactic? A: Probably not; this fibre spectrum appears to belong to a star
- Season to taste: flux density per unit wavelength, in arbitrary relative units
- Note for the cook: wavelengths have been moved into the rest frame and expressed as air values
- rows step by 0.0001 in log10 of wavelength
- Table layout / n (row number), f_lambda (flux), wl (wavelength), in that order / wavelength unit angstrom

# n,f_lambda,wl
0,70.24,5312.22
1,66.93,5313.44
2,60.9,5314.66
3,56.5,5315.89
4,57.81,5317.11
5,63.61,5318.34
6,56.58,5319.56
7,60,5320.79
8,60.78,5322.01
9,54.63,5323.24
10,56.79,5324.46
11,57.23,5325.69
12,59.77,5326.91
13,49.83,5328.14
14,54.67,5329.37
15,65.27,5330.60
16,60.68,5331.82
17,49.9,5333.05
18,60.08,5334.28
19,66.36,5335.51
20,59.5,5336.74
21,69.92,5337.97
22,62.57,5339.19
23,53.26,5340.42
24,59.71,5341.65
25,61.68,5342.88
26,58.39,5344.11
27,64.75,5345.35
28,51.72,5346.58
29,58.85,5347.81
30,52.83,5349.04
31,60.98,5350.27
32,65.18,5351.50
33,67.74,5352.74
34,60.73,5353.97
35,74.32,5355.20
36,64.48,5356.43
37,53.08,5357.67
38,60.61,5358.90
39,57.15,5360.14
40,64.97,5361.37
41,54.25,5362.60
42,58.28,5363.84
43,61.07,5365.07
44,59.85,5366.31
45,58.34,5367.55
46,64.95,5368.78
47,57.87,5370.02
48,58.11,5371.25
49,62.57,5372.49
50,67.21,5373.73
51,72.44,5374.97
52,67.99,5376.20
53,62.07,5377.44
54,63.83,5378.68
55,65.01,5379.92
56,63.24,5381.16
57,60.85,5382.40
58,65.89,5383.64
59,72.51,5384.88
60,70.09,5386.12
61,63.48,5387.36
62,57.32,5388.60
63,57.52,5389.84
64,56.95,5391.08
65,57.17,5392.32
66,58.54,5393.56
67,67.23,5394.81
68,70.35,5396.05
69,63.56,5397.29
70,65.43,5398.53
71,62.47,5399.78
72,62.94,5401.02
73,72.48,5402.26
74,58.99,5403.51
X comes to 0.5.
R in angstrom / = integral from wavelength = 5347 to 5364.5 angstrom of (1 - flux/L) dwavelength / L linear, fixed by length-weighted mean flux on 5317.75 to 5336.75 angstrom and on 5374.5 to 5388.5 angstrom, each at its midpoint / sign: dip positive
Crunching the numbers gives 0.4 angstrom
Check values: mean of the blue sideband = 58.4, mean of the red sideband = 65.7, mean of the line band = 60.9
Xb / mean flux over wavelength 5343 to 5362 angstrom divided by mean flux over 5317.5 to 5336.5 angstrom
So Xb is 1.05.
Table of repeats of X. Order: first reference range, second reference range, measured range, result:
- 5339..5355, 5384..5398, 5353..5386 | -0.63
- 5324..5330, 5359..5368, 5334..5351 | -0.89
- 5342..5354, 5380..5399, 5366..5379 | -0.25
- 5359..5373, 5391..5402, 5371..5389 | -1.07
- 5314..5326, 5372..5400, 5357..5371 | 0.70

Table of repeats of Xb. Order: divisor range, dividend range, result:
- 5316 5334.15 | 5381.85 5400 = 1.10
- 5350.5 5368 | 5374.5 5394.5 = 1.03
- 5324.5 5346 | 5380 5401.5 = 1.06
